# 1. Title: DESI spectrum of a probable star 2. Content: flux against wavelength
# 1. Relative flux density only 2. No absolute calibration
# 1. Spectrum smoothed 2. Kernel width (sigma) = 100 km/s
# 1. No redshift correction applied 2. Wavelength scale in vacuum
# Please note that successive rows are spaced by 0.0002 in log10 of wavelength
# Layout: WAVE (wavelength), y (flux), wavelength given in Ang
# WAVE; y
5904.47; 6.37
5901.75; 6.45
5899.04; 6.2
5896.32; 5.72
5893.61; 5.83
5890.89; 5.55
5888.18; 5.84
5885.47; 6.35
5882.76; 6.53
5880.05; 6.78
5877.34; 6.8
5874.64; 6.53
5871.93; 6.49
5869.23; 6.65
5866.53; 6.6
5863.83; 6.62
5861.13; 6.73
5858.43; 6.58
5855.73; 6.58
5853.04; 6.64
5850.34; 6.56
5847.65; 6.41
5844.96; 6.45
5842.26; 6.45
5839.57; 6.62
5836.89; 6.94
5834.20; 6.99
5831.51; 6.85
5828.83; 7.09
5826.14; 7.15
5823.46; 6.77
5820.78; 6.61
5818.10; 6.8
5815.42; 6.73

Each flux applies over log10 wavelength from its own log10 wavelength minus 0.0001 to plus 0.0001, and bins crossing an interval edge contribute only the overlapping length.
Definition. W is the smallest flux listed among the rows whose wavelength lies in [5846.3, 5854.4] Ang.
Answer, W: 6.41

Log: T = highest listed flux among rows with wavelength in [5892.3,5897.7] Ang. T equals 5.83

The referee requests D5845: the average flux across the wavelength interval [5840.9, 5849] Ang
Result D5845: 6.43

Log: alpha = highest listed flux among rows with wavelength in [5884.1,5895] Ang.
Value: 6.35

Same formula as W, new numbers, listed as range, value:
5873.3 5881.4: 6.53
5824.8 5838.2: 6.85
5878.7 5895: 5.55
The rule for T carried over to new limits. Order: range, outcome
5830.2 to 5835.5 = 6.99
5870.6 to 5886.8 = 6.8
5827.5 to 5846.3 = 7.09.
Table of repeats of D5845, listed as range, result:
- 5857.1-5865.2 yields 6.64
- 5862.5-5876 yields 6.58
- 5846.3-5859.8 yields 6.56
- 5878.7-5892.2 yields 6.21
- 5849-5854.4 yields 6.6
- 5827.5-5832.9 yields 6.97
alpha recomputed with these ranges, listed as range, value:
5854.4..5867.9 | 6.73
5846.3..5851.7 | 6.56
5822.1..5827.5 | 7.15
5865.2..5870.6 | 6.65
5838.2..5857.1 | 6.64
